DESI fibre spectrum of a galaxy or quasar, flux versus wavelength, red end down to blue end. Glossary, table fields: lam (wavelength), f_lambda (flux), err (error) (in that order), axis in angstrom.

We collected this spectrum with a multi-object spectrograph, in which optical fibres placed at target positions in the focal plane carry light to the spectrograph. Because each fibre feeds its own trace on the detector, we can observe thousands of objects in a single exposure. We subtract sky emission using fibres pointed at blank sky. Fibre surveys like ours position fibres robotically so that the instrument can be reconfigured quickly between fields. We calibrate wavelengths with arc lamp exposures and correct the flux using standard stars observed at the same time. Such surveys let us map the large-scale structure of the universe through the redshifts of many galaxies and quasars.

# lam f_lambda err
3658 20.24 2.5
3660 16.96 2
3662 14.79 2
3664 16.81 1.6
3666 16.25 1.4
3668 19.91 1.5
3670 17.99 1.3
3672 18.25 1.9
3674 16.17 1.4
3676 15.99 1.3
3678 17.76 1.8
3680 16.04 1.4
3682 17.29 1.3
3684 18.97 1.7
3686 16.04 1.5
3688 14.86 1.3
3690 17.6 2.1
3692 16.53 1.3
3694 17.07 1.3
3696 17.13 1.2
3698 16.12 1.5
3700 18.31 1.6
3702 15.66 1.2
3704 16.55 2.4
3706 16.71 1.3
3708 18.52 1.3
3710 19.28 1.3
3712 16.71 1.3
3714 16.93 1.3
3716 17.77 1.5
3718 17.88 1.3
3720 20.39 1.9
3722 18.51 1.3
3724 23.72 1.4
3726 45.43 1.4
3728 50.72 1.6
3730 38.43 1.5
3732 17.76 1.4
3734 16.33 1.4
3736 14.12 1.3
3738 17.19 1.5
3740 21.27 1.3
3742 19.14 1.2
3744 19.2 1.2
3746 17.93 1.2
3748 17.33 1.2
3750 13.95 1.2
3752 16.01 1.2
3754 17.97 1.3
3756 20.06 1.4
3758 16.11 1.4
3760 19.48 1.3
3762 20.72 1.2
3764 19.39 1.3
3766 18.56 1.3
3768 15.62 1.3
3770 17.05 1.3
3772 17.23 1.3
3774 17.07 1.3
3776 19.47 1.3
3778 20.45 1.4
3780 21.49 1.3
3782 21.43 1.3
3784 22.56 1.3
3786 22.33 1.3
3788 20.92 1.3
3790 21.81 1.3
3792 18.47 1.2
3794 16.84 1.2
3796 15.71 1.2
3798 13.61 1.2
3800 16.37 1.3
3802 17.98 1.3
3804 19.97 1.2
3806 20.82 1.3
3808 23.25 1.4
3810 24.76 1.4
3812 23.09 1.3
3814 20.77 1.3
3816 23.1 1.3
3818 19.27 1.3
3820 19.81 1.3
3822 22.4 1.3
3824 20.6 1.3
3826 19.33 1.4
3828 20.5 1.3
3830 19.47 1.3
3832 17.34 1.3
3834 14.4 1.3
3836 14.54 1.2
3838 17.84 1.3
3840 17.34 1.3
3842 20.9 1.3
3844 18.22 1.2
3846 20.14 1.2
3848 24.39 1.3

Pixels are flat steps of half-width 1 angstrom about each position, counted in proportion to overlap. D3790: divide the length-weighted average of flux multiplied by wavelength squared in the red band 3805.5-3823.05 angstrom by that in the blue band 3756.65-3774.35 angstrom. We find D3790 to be 1.25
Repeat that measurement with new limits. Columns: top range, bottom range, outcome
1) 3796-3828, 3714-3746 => 0.90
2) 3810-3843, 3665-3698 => 1.24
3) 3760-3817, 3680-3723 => 1.19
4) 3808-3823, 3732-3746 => 1.28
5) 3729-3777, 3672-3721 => 1.12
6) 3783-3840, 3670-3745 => 1.04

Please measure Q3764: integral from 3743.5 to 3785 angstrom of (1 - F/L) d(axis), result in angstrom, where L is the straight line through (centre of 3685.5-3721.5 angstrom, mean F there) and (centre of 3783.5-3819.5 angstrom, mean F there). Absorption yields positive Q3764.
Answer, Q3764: 1.1 angstrom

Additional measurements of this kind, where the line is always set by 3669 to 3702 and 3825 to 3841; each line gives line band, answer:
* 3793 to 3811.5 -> -1.55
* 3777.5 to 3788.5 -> -2.67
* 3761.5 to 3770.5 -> -0.46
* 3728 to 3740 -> -4.29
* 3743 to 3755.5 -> 0.04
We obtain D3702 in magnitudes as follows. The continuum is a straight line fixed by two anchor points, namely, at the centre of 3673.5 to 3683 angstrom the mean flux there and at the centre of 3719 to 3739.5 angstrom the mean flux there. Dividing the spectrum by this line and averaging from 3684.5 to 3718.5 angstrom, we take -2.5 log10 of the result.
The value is 0.220 mag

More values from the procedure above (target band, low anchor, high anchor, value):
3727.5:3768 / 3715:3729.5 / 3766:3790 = 0.21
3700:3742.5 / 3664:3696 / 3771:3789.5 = -0.18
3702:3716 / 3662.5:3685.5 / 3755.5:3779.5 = 0.02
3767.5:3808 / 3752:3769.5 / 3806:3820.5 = 0.06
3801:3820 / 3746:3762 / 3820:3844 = -0.17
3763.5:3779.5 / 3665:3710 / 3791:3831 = 0.05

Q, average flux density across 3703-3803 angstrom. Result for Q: 19.9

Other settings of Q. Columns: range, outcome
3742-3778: 17.9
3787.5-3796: 19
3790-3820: 19.7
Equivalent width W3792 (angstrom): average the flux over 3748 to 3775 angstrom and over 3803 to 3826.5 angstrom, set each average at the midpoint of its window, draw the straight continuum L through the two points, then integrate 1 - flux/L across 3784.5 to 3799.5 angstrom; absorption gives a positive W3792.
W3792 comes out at 0.90 angstrom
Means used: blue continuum 17.6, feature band 18.6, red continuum 21.5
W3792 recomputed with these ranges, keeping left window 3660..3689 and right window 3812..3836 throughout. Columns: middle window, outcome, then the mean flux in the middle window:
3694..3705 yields 0.4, 16.8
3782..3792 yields -1.3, 21.5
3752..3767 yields -0.2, 18.7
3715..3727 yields -4.1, 23.9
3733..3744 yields 0.2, 17.8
